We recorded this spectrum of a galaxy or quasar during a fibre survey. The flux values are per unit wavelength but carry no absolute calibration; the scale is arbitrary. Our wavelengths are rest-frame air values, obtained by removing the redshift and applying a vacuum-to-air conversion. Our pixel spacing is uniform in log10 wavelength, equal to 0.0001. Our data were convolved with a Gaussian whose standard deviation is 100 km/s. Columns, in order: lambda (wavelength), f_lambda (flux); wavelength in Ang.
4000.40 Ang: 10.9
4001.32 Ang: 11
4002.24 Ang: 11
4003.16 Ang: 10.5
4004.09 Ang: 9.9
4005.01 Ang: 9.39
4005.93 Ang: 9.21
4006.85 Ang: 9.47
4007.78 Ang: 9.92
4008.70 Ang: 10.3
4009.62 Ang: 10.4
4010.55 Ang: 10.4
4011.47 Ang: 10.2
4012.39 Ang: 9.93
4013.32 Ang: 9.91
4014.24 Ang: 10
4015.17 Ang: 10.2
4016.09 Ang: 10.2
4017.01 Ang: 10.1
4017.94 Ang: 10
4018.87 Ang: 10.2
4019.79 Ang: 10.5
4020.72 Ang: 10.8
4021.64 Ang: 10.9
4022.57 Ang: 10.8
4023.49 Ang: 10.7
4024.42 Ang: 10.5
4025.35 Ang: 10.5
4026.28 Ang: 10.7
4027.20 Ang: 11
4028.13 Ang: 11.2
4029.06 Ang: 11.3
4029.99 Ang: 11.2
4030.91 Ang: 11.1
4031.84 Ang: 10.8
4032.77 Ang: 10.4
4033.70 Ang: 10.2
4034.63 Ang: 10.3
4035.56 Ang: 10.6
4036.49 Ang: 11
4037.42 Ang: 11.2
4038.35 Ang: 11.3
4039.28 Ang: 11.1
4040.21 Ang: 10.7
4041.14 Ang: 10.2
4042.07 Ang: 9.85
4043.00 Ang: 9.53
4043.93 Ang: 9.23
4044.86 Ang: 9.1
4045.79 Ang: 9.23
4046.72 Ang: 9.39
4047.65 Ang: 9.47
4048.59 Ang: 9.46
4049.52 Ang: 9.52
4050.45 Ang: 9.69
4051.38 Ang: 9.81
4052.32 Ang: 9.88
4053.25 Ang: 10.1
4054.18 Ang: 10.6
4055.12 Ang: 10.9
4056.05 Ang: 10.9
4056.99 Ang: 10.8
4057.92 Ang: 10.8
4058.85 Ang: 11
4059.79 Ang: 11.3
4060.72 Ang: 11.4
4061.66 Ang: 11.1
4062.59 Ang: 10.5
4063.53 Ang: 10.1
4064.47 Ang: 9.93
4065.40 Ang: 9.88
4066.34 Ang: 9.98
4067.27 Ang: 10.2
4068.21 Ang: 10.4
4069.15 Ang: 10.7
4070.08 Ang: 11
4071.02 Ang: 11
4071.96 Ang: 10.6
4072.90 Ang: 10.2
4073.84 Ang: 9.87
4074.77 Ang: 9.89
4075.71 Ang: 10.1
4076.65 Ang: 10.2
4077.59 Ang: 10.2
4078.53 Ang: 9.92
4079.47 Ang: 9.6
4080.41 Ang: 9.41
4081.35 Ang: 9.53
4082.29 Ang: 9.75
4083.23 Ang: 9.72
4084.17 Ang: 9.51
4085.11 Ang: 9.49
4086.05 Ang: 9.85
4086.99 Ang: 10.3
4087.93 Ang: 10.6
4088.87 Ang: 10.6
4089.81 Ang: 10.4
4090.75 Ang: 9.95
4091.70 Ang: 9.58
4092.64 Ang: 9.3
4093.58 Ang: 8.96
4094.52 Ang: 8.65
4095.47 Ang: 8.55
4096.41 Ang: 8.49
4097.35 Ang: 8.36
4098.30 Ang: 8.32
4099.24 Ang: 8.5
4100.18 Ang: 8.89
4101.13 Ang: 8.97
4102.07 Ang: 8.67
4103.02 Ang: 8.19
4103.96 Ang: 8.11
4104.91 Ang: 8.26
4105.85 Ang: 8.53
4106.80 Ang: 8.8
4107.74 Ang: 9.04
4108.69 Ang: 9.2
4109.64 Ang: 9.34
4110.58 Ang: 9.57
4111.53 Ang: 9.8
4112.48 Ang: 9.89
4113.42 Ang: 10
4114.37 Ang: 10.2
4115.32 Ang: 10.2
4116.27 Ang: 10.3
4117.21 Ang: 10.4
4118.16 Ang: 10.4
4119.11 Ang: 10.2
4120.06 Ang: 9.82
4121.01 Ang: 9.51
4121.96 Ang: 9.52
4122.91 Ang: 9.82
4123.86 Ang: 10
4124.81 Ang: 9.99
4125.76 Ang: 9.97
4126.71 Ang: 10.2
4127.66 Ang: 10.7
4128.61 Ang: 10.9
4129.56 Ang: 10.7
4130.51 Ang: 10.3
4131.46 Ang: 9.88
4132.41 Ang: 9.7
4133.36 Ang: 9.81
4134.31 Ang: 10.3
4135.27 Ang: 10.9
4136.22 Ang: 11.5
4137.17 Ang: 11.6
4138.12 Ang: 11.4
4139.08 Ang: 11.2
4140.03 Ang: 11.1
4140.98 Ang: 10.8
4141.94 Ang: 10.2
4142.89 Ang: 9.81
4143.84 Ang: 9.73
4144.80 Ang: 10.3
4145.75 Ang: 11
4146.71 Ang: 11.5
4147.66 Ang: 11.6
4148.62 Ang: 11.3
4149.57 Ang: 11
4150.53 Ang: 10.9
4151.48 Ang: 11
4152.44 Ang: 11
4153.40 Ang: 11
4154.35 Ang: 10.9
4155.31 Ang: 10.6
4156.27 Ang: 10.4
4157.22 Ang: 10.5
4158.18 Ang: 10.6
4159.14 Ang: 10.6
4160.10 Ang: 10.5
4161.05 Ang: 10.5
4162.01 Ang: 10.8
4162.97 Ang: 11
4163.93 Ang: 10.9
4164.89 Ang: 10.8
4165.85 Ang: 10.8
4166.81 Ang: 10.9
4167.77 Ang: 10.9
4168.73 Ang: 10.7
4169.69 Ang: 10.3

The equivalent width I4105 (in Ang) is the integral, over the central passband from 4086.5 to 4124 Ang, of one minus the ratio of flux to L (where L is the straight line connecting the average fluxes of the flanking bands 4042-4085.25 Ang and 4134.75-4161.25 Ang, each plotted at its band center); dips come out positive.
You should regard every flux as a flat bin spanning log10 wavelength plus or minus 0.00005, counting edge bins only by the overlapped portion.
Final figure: 3.8 Ang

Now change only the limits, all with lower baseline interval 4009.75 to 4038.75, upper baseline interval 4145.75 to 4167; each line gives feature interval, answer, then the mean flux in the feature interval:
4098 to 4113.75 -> 2.7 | 8.95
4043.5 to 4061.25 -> 0.8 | 10.1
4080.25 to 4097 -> 1.8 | 9.59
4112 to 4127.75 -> 1.1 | 10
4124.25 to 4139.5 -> 0.4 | 10.6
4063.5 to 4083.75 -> 1.1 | 10.1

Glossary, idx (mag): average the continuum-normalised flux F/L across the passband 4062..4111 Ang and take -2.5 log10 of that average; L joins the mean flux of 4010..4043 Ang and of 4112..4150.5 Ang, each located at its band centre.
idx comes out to 0.10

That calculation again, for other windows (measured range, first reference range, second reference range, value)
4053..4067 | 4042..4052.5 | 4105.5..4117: -0.12 mag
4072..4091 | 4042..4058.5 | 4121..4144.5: 0.01 mag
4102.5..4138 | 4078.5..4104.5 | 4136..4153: 0.03 mag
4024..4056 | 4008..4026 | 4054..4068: 0.02 mag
